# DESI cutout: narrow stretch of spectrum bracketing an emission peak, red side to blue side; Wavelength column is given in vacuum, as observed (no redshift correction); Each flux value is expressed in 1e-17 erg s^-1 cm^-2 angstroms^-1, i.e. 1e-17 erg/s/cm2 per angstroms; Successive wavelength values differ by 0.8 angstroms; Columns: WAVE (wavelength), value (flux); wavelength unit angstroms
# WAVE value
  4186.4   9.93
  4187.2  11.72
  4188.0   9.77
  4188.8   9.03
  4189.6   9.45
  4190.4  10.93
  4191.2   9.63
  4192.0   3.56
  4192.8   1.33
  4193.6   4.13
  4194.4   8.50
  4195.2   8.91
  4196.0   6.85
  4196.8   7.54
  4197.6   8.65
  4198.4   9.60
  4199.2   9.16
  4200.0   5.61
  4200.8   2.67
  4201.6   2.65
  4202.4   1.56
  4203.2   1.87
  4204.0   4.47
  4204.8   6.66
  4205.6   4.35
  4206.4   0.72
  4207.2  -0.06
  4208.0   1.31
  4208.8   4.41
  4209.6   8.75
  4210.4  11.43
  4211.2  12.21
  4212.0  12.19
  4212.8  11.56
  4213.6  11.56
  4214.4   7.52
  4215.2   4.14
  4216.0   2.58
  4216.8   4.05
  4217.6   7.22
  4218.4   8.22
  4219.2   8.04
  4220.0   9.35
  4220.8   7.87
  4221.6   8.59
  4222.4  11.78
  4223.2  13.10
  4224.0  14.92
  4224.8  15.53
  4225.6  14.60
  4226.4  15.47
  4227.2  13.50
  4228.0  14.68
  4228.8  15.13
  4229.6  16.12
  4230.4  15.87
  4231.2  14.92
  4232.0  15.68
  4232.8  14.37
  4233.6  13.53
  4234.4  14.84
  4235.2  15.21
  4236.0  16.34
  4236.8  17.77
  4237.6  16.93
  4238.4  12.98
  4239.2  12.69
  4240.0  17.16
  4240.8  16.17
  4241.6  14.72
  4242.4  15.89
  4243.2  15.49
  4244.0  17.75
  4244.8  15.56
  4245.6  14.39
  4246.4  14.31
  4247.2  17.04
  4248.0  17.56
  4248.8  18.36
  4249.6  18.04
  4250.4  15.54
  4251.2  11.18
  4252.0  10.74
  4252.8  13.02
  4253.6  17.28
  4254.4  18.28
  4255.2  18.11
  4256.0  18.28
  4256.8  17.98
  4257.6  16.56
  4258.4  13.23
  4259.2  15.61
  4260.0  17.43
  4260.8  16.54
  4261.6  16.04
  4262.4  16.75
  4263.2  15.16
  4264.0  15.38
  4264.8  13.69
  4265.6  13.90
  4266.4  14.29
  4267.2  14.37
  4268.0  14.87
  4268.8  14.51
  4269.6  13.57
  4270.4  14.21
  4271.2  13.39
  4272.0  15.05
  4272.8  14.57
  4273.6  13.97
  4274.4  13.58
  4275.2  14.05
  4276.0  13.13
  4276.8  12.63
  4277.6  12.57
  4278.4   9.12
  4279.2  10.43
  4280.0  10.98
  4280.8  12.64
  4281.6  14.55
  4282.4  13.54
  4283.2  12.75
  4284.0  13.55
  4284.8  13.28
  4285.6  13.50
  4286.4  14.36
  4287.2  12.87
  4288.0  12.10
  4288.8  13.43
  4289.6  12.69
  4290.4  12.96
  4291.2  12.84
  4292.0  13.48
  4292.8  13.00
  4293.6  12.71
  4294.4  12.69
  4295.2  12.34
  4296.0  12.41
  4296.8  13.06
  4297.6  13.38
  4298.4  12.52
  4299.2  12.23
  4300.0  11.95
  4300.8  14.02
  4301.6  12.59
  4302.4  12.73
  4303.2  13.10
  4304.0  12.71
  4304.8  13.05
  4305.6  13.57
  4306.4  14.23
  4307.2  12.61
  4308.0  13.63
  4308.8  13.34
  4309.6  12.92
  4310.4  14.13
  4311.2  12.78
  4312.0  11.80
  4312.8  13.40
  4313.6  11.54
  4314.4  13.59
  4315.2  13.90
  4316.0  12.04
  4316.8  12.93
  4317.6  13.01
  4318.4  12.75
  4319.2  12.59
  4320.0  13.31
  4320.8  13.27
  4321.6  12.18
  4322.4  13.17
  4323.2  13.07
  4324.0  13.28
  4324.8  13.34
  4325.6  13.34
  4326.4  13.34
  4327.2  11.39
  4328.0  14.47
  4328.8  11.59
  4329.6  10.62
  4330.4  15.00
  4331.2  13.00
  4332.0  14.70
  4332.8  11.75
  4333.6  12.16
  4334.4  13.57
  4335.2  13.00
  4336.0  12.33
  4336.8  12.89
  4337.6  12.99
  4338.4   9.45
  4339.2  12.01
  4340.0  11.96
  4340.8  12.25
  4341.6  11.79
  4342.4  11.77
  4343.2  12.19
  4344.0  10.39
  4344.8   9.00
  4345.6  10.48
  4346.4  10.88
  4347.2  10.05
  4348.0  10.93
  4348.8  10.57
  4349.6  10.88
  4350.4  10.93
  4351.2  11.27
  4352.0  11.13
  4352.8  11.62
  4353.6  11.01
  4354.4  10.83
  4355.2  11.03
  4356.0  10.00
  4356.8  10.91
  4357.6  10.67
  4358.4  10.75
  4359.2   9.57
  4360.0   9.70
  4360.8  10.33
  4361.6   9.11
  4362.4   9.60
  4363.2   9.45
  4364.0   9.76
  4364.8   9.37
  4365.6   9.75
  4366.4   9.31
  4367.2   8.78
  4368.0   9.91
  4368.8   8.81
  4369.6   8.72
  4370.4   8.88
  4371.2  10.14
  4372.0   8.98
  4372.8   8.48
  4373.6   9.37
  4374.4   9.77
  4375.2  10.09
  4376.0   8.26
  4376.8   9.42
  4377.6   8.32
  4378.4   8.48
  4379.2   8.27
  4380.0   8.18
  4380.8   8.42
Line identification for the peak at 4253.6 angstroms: Lyman alpha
